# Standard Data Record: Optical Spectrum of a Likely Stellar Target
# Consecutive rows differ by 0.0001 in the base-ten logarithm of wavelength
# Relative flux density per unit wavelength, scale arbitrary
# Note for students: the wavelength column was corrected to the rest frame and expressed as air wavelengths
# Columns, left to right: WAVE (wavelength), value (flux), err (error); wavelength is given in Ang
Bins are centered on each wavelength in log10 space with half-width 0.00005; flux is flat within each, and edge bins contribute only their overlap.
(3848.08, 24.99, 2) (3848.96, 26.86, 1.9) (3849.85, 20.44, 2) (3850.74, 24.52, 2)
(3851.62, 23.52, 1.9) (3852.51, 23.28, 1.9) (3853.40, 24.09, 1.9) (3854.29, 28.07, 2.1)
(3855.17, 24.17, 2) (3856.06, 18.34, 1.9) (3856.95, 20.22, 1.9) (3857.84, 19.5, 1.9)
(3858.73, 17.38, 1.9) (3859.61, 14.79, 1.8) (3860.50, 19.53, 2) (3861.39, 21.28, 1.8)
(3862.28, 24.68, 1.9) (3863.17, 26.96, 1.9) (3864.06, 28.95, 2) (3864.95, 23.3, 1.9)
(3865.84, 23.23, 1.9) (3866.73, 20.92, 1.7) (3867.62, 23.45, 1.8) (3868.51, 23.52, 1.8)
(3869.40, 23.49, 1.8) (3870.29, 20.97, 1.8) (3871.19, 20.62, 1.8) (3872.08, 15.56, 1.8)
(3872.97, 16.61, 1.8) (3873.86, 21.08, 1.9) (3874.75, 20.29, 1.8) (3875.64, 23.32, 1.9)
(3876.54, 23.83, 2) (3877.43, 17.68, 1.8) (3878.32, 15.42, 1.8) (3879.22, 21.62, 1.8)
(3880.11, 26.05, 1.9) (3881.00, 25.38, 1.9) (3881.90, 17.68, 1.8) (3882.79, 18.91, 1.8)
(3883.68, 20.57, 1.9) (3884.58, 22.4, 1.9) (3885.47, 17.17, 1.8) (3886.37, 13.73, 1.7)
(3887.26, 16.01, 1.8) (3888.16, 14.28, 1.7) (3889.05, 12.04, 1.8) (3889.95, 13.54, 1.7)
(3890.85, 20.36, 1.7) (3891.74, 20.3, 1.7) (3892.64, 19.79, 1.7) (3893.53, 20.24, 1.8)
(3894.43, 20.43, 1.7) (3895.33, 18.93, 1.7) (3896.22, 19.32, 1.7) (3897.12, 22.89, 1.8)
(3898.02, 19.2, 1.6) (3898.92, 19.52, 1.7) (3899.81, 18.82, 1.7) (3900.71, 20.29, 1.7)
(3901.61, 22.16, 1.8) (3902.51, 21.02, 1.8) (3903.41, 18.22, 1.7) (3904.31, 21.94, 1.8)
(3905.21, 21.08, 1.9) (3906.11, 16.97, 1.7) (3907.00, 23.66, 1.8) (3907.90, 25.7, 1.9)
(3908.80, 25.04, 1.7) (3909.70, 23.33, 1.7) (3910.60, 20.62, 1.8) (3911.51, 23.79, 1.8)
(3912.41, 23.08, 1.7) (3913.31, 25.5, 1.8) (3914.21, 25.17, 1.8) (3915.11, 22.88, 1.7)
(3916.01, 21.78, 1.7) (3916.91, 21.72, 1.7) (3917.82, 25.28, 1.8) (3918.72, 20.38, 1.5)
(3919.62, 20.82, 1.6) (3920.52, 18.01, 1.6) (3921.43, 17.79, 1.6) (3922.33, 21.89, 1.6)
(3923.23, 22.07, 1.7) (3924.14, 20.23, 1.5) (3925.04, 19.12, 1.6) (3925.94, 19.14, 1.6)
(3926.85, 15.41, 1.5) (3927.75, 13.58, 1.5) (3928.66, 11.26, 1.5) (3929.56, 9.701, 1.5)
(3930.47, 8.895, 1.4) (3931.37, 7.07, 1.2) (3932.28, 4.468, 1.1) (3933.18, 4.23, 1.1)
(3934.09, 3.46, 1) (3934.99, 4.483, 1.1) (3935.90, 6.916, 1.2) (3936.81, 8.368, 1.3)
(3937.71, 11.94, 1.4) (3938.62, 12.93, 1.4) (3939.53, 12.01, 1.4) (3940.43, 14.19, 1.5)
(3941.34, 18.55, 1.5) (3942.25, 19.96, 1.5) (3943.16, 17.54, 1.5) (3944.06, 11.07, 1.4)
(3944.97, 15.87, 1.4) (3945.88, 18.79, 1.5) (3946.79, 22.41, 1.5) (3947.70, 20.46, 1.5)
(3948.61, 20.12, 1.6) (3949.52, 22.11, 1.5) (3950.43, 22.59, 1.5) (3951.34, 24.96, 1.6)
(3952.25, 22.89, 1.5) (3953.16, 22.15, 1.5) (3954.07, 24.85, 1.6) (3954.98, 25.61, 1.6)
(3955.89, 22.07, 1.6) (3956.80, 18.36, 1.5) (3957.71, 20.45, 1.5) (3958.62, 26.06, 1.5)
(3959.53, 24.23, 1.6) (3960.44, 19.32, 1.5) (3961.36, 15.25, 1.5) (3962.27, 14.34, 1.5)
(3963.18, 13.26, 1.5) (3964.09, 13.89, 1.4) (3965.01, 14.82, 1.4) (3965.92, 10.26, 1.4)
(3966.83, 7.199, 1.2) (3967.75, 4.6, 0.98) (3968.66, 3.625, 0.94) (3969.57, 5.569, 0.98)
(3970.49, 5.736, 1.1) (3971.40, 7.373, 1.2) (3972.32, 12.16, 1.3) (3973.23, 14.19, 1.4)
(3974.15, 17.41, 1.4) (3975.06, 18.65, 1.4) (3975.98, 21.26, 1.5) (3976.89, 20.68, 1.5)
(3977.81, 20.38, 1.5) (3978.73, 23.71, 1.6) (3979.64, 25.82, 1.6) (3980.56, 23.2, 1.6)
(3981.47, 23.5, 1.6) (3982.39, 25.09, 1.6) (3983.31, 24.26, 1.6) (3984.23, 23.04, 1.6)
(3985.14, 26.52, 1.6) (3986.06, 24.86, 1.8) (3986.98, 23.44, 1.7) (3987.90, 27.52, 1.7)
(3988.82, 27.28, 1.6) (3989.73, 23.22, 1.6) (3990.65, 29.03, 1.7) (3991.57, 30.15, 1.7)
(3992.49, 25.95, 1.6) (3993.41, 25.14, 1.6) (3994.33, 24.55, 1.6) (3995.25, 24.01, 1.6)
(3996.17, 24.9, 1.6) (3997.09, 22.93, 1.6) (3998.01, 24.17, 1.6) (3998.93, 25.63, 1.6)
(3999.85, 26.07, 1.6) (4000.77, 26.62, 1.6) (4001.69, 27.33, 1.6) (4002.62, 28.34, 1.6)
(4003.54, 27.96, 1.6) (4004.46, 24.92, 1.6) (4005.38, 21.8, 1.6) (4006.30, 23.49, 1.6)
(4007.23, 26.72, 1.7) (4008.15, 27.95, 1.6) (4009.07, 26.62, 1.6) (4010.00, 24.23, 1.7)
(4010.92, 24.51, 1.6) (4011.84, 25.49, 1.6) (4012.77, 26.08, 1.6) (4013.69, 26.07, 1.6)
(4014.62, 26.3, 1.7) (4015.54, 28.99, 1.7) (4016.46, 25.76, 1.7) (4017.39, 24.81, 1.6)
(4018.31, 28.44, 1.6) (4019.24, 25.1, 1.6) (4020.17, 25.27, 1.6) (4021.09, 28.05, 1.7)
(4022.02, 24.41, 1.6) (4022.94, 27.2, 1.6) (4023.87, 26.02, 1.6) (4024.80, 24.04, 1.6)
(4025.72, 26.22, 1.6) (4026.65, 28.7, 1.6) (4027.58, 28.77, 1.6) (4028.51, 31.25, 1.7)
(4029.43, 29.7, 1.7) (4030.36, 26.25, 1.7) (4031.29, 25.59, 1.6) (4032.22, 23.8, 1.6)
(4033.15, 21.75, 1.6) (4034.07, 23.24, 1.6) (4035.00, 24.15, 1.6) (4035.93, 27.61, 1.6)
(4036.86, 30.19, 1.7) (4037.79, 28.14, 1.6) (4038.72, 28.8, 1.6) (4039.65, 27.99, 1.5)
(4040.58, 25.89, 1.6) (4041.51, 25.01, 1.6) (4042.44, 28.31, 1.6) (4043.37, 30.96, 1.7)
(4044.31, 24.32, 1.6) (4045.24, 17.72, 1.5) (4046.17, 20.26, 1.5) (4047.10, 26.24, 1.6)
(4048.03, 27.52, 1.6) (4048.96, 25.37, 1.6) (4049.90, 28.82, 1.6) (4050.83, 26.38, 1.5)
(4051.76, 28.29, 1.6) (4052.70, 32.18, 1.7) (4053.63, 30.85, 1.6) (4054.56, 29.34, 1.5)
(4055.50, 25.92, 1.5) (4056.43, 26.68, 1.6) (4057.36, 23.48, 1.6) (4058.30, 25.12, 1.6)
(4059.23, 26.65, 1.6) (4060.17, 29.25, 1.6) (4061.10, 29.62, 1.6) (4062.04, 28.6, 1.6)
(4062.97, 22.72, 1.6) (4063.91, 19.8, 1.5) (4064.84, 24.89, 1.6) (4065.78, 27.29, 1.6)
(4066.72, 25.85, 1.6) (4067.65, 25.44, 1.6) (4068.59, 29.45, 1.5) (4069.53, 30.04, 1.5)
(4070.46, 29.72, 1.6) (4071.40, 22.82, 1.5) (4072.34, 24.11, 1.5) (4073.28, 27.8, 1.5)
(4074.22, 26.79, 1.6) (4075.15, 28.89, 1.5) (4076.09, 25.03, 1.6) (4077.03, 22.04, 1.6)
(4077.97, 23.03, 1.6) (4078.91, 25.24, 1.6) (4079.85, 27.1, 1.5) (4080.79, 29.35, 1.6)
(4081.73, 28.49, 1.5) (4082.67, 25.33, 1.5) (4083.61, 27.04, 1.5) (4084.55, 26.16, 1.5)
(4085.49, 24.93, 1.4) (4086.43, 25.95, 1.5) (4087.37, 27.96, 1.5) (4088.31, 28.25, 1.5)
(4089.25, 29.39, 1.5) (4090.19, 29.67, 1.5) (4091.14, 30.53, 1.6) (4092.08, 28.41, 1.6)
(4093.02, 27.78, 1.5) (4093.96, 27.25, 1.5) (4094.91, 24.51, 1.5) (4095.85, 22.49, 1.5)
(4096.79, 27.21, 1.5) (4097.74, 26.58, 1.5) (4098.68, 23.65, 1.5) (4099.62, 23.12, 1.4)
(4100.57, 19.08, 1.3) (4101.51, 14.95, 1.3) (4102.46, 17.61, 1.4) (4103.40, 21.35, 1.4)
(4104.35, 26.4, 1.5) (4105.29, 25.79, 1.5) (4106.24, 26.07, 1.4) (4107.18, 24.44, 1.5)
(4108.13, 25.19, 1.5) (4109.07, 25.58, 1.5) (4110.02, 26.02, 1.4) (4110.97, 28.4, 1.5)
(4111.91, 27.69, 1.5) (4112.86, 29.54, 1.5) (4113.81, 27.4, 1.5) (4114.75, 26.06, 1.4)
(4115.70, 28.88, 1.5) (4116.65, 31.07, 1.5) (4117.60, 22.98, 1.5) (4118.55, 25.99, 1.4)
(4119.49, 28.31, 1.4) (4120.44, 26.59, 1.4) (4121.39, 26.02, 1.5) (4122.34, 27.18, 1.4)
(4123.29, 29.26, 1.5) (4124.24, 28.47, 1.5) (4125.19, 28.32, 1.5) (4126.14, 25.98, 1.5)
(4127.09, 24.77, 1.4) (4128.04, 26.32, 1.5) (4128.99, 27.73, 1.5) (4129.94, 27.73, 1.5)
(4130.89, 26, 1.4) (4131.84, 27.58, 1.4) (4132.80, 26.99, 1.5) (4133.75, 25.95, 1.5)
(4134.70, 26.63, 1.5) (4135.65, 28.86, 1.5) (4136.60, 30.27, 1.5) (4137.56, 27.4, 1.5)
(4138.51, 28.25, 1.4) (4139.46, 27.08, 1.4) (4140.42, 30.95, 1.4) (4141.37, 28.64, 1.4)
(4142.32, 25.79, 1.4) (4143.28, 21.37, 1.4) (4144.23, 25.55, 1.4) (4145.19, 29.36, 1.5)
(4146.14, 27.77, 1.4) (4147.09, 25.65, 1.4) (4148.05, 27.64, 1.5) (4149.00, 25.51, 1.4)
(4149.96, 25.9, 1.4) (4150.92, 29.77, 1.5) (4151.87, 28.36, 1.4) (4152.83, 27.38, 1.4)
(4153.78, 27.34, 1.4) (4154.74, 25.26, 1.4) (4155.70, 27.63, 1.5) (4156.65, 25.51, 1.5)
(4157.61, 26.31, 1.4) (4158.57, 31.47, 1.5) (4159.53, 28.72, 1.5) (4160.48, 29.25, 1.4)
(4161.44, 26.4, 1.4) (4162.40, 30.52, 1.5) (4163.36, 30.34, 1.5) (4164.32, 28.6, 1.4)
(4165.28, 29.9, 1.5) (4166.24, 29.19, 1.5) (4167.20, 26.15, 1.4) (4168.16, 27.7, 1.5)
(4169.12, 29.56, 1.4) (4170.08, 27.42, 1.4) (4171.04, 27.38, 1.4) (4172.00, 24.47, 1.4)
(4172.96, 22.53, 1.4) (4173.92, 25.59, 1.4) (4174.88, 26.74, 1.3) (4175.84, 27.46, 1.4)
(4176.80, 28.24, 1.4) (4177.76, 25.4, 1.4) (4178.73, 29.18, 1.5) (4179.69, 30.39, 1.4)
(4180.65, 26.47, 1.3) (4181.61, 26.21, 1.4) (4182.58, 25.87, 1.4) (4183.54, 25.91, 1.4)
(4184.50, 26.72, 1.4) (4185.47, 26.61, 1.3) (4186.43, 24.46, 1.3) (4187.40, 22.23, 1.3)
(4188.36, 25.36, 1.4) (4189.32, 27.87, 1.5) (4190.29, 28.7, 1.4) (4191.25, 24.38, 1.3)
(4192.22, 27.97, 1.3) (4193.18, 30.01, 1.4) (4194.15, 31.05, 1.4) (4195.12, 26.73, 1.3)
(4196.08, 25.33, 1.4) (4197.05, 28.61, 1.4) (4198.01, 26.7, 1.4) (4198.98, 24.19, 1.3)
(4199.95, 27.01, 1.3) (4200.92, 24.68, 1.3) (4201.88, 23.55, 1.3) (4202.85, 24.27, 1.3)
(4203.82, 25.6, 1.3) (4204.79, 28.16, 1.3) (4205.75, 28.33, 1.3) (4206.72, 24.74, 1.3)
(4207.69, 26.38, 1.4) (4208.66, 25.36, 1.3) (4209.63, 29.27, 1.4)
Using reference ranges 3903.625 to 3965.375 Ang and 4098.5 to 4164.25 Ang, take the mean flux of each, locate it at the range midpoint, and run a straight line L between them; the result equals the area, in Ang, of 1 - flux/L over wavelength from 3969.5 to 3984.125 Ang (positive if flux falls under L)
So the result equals 1.06 Ang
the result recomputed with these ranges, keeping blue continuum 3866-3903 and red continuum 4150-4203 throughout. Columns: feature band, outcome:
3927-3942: 8.04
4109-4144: -1.89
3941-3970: 5.27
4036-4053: -2.13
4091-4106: 0.65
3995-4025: -3.75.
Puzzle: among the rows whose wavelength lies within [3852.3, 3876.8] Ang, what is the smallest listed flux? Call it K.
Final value 14.79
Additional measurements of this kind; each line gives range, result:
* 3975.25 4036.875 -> 20.38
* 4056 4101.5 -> 19.08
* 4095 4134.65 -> 14.95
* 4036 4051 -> 17.72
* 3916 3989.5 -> 3.46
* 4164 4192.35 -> 22.23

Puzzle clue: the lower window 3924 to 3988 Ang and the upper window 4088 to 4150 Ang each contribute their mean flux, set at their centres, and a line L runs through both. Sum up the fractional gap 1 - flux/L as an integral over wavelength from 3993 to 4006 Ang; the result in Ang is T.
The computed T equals -4.1 Ang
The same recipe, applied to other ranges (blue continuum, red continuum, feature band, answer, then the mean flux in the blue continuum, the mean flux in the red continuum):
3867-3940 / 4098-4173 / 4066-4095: -2.6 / 18.4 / 26.7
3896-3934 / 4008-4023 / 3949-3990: 6.8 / 19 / 26.1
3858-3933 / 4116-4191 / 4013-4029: -2.3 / 19.8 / 27.2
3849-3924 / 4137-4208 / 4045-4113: -2.6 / 21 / 27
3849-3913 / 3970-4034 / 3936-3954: 4.0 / 20.9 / 24.4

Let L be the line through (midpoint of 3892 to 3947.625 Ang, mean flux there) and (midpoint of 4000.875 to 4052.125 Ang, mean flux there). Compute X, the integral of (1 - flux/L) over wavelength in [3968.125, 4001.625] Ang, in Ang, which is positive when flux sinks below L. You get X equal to 2.10 Ang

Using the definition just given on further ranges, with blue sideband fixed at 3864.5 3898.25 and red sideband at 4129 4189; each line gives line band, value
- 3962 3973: 6.3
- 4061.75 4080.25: -0.7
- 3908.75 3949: 8.5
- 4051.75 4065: -1.3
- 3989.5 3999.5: -1.2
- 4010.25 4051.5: -4.2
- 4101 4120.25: 0.3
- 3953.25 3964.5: 1.0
